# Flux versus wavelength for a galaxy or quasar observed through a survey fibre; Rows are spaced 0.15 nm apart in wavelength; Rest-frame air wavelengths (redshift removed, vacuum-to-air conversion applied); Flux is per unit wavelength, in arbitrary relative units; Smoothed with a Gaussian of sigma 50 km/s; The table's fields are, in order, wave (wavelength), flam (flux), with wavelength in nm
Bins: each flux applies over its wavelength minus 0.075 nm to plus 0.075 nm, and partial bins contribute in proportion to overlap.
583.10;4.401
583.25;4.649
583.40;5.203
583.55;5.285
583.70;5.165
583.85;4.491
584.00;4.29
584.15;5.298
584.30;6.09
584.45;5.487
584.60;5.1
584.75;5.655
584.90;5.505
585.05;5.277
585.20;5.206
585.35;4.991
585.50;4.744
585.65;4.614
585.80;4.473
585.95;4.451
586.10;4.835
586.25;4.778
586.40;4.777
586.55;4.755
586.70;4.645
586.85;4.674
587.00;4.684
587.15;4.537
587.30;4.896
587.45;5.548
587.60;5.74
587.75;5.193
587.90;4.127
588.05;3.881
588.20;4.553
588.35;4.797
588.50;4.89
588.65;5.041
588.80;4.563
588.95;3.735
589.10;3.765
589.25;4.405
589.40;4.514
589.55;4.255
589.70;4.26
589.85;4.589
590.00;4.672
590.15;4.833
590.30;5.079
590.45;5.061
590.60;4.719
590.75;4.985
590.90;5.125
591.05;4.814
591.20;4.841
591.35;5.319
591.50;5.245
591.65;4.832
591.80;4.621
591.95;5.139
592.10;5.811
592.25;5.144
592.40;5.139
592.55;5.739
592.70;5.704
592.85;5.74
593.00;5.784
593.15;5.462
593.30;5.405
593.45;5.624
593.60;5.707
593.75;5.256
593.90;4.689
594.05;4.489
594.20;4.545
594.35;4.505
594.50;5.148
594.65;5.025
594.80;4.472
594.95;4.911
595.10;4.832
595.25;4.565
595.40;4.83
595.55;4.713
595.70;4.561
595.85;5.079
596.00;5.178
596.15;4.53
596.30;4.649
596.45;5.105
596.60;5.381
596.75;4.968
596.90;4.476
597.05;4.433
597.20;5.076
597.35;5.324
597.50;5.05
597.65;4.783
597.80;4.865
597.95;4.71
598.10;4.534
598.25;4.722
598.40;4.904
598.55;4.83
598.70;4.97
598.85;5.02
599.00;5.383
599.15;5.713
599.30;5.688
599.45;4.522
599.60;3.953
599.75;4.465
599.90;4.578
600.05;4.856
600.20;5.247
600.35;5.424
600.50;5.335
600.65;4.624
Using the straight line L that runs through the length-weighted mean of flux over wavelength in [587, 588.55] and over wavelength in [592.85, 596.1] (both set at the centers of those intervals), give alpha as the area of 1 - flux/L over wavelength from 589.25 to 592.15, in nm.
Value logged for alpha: 0.02 nm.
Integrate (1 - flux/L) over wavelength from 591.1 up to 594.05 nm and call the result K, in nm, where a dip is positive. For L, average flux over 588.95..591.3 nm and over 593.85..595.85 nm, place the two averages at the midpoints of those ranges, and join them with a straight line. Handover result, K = -0.39 nm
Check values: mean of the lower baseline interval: 4.64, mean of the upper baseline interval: 4.73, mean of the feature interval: 5.3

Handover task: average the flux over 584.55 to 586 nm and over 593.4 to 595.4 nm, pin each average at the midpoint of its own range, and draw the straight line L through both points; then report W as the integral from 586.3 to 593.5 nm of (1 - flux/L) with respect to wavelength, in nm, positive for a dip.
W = 0.06 nm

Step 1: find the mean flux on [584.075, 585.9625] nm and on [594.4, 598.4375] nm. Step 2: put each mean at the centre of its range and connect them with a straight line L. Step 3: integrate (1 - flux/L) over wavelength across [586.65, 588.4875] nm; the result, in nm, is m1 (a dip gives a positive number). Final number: 0.11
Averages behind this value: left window 5.17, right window 4.84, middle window 4.78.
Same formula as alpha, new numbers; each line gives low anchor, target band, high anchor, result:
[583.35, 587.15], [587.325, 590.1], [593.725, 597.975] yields 0.19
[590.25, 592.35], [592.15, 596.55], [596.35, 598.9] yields -0.07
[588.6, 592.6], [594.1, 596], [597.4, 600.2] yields 0.03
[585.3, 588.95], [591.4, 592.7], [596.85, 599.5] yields -0.11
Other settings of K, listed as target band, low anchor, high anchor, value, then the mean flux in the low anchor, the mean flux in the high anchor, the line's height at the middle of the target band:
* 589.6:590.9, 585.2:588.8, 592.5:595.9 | 0.03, 4.77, 5.07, 4.91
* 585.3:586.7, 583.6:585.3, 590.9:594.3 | 0.14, 5.23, 5.22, 5.23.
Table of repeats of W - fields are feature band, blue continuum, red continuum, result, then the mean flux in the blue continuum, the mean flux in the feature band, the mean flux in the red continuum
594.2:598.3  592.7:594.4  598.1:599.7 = 0.21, 5.23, 4.83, 4.94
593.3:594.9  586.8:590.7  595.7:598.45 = -0.06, 4.66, 4.97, 4.87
